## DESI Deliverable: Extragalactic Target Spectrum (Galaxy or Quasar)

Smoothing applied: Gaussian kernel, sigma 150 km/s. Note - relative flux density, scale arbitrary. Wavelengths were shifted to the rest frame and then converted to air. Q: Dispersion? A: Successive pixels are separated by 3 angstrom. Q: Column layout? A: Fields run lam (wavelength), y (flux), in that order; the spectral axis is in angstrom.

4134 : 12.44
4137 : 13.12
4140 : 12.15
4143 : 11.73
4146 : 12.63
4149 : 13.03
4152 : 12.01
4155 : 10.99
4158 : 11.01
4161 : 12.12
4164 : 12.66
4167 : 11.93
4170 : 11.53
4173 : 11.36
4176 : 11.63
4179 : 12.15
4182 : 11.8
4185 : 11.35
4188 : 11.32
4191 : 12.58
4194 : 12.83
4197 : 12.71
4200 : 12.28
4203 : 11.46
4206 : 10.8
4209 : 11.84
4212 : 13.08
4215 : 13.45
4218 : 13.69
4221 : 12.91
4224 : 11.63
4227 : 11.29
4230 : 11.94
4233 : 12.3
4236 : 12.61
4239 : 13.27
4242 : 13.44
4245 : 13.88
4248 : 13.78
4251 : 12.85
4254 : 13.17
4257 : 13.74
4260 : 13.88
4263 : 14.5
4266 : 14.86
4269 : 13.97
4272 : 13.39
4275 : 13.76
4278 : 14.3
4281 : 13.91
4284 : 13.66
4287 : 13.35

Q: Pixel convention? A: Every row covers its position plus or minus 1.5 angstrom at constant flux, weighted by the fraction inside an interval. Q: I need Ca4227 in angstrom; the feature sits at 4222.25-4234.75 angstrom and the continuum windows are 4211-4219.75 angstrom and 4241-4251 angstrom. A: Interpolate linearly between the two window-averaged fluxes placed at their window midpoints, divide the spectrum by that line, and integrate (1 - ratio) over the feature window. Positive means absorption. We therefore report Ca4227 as 1.5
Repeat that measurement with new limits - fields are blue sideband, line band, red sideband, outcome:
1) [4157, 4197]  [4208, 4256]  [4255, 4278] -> 1.3 angstrom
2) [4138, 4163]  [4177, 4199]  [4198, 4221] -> 0.3 angstrom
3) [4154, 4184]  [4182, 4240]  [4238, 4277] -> 1.9 angstrom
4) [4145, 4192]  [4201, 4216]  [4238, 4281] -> 0.7 angstrom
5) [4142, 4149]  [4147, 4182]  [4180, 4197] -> 1.1 angstrom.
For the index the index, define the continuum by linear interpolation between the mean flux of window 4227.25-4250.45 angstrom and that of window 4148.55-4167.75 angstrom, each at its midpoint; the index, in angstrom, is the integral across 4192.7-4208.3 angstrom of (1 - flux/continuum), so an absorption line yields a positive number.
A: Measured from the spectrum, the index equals 0.6 angstrom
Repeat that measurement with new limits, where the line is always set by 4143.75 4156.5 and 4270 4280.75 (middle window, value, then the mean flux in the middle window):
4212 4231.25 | 0.83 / 12.5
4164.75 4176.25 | 0.68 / 11.7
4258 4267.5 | -0.50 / 14.4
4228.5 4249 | 0.51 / 13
